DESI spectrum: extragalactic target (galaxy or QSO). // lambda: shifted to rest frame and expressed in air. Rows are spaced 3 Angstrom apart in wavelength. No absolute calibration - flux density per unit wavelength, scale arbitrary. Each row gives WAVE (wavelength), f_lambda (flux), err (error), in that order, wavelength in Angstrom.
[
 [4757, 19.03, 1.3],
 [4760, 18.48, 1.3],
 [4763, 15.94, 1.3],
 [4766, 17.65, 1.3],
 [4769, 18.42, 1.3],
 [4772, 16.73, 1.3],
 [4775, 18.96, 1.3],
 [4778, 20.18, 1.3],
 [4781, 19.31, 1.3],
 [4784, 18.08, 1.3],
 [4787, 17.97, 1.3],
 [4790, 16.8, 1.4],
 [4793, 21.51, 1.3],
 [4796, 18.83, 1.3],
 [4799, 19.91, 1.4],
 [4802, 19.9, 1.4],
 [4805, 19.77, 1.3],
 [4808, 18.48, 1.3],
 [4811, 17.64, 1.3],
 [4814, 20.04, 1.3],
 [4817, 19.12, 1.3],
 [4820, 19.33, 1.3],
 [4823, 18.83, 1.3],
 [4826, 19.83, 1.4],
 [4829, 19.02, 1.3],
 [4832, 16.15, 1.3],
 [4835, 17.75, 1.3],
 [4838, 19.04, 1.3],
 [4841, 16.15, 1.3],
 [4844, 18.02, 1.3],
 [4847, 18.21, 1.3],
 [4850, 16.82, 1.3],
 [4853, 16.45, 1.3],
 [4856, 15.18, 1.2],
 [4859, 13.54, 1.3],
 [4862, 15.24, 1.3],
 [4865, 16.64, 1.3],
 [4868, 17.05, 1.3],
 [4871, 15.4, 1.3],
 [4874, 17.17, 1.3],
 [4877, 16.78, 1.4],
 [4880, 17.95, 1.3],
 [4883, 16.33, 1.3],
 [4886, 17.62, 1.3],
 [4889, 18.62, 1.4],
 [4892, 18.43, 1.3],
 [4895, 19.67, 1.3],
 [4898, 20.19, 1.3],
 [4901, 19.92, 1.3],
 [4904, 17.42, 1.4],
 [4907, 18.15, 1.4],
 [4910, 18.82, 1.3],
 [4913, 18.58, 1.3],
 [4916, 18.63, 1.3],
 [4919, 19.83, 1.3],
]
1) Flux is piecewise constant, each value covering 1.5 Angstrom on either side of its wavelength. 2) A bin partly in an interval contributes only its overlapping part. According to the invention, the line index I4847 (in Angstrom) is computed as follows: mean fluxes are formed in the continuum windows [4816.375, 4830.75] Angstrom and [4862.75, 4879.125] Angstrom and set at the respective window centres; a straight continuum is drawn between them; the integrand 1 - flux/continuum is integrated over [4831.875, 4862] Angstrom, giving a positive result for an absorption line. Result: 2.1 Angstrom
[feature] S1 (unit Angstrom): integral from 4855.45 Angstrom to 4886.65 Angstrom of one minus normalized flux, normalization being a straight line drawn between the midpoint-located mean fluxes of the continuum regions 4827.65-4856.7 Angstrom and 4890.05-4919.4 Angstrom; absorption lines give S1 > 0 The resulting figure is 3.1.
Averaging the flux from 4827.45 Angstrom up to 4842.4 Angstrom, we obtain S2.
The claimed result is 17.6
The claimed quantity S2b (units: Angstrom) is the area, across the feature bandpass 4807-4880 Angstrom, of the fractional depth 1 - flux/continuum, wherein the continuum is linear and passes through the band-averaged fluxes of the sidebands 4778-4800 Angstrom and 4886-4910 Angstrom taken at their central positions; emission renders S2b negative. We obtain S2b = 5.75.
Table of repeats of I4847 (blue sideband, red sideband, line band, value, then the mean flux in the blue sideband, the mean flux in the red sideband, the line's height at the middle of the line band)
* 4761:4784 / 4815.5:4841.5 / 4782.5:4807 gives -1.1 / 18.2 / 18.4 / 18.3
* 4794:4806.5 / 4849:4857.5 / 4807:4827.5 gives -0.6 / 19.7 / 16.1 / 18.5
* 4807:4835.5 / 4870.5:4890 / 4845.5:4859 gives 1.2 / 18.7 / 17.2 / 17.9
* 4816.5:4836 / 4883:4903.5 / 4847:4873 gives 3.8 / 18.6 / 18.8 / 18.7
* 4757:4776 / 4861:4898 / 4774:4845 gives -4.7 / 17.8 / 17.4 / 17.6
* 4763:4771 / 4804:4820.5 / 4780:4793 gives -0.1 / 17.6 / 19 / 18.2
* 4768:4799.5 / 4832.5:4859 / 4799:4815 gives -1.0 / 18.8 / 17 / 18.1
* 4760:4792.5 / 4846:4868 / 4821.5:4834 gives -1.2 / 18.1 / 16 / 16.8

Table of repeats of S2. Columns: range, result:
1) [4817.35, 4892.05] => 17.3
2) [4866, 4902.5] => 17.9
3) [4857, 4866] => 15.1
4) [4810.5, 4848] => 18.4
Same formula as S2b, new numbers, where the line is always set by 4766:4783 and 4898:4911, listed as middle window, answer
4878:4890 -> 0.8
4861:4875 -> 1.8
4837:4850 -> 0.7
